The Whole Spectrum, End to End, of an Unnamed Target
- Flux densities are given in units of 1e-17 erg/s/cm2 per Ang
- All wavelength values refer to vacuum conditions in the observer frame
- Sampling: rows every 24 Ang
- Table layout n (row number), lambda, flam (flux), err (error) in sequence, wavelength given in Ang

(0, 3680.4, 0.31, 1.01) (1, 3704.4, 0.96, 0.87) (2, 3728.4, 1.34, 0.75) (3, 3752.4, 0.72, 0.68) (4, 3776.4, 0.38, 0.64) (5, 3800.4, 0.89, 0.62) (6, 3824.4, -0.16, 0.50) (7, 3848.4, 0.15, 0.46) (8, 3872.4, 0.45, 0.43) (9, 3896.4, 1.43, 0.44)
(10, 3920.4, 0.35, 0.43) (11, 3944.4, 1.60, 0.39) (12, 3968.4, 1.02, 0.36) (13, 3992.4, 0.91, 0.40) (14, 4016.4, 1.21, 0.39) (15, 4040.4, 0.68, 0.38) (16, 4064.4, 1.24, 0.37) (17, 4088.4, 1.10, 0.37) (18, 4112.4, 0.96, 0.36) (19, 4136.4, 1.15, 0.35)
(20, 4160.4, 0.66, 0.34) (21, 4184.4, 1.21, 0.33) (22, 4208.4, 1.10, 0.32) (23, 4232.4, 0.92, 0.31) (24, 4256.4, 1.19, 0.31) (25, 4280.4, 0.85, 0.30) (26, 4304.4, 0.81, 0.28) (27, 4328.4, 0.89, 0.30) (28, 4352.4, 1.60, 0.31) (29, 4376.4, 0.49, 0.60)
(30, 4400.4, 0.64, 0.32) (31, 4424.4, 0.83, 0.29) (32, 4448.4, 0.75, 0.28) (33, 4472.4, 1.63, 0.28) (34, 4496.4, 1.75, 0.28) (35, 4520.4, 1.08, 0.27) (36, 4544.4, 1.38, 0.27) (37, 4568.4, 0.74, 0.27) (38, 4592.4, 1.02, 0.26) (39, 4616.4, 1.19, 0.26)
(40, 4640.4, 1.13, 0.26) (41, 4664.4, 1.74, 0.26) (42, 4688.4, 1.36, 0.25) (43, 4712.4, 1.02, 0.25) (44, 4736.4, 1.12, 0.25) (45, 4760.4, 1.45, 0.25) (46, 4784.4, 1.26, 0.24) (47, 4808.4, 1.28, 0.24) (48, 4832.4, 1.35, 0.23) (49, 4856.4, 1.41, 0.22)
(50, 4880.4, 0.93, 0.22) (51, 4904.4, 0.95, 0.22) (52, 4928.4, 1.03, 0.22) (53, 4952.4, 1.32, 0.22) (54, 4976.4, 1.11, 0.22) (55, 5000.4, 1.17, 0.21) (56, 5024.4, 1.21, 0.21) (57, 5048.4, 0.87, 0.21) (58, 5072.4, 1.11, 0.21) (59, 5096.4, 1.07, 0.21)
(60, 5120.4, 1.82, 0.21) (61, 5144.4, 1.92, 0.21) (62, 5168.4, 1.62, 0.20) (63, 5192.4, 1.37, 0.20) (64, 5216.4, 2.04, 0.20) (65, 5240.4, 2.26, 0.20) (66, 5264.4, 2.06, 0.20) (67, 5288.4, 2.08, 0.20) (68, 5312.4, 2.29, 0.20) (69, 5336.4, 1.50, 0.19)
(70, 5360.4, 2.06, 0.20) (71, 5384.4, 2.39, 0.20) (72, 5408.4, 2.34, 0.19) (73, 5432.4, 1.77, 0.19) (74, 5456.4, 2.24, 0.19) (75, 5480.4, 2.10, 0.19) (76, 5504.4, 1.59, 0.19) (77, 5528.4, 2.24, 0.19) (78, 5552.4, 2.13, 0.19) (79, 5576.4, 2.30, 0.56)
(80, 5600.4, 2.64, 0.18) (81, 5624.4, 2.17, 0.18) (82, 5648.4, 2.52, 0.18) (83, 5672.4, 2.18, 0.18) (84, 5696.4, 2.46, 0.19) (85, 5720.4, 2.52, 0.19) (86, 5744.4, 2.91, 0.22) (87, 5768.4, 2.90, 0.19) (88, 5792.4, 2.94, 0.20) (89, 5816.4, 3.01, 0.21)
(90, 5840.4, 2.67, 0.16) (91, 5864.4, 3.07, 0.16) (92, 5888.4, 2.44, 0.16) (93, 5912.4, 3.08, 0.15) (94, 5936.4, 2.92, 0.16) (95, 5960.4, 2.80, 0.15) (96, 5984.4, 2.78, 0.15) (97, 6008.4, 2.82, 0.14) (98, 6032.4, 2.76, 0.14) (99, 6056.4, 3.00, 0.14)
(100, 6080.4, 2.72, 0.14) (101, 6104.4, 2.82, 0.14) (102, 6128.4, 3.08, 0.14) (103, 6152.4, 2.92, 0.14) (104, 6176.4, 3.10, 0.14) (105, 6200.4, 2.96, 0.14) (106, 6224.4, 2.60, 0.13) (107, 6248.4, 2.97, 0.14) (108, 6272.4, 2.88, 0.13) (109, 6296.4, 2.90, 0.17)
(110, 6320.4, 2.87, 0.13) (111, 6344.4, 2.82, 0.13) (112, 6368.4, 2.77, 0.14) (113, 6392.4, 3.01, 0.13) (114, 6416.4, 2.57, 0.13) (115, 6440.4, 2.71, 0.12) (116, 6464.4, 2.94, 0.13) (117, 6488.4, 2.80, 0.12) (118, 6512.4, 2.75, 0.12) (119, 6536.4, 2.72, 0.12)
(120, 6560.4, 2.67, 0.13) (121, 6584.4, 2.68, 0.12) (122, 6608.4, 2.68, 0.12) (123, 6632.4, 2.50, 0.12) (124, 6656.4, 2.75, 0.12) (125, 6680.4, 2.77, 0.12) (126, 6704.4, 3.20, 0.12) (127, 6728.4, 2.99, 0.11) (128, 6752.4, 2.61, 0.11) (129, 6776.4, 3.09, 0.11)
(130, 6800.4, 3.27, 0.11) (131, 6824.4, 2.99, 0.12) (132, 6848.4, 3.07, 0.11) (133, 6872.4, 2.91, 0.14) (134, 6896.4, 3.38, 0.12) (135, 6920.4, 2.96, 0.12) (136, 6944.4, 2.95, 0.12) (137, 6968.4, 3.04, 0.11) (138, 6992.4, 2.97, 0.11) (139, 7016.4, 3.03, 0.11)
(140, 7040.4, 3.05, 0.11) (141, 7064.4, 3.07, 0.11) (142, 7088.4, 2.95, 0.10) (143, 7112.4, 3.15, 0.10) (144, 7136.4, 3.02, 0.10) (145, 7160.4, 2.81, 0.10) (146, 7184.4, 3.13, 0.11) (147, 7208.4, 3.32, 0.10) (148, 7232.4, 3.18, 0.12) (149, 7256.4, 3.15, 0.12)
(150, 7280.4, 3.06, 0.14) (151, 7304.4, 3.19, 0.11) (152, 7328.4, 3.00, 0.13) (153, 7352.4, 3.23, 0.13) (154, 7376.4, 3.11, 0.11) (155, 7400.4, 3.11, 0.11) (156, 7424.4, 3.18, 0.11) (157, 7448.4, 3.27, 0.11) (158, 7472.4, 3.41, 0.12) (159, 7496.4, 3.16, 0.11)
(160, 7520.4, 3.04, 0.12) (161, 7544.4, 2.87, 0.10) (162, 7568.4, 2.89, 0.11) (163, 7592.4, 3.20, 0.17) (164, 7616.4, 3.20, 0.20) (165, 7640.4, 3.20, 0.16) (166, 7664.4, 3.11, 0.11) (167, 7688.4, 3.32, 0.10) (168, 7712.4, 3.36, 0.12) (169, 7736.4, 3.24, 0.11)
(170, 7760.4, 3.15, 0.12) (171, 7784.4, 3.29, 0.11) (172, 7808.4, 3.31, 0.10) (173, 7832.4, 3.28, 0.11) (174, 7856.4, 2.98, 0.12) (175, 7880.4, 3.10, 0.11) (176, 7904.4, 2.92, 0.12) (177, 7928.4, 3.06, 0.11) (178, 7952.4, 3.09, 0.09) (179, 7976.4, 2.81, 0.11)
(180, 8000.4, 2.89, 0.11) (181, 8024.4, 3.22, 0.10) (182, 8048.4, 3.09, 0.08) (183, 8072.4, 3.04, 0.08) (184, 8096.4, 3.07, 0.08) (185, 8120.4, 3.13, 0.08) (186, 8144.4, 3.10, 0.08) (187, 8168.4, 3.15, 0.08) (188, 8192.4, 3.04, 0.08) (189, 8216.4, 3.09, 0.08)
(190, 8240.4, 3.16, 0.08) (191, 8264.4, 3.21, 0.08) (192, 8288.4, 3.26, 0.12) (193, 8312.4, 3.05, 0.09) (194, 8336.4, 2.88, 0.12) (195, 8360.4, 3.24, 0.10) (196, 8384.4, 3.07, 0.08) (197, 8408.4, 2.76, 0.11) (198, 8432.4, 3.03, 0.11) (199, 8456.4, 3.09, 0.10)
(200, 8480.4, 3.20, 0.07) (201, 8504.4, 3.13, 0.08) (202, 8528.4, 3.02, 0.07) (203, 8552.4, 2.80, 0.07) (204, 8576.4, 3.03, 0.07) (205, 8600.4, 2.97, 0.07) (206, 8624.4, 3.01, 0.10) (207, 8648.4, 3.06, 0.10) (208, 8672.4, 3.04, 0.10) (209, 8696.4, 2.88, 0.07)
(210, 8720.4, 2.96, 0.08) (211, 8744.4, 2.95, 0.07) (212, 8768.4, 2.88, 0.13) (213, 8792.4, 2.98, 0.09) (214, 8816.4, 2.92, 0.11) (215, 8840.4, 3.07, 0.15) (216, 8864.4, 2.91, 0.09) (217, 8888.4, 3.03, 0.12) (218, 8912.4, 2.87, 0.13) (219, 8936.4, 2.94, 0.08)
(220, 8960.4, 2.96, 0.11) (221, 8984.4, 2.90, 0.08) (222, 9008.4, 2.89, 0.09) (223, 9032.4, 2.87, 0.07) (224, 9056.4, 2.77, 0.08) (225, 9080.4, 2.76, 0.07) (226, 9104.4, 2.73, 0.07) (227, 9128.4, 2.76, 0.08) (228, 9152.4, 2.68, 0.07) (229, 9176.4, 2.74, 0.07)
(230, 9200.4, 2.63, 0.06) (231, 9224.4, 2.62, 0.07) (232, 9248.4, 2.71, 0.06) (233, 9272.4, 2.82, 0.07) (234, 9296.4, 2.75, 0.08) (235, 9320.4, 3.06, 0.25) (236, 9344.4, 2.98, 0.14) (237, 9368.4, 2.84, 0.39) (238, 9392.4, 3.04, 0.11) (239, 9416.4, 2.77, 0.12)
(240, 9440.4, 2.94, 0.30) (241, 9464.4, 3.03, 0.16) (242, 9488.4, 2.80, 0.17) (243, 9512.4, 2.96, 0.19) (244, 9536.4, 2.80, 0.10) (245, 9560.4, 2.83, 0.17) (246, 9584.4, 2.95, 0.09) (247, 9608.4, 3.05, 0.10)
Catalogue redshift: 0.28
